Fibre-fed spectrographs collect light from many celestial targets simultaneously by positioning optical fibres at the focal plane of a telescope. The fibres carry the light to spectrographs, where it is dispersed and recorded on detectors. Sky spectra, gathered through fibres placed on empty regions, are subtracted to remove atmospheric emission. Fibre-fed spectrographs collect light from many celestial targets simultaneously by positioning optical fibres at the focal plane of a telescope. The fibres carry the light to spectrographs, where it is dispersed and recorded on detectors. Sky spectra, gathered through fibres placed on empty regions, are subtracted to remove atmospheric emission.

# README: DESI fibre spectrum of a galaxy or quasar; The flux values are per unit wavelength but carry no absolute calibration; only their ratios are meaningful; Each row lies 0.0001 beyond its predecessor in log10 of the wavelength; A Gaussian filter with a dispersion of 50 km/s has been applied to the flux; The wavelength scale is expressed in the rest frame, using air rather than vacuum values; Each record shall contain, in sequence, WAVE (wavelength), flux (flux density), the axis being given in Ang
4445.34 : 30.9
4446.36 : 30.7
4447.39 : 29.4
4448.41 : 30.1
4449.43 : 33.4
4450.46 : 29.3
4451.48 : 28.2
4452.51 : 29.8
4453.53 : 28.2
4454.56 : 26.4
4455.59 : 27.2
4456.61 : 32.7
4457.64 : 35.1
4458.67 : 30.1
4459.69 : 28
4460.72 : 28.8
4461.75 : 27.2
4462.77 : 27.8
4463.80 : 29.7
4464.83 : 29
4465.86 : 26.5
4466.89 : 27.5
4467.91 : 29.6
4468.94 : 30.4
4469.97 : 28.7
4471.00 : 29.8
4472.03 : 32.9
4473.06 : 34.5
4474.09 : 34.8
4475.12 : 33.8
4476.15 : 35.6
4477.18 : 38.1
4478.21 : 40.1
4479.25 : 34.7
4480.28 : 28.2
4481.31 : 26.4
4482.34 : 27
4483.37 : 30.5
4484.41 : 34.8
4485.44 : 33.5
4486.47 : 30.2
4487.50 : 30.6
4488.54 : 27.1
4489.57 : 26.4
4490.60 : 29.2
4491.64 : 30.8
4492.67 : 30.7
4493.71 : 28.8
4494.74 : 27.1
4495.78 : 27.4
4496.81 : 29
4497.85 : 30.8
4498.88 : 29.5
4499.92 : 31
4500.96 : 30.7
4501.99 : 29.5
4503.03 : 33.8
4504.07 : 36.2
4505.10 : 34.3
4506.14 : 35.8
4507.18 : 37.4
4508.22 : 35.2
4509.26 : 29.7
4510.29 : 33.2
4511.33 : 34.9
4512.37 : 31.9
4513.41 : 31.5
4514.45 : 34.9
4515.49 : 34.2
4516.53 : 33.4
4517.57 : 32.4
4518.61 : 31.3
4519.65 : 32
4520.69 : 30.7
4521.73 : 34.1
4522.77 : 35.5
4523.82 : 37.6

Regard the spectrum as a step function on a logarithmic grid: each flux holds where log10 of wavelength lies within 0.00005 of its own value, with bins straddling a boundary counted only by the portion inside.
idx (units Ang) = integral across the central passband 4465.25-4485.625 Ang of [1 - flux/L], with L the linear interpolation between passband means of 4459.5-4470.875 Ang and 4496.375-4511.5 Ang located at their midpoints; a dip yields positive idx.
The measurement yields -1.5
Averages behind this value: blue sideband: 28.5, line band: 31.8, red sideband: 32.7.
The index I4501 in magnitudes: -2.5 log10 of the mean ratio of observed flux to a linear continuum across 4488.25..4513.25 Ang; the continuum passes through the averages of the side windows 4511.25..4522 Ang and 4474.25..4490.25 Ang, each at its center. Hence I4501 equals 0.035 mag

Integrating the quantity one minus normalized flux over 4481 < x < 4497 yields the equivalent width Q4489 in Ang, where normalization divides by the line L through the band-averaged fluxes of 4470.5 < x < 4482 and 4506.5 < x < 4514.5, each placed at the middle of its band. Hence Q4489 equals 2.0 Ang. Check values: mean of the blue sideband 33.4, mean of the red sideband 33.5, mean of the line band 29.4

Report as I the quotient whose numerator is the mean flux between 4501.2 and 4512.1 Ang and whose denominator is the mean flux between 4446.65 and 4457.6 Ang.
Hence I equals 1.14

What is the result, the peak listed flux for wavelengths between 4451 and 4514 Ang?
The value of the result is 40.1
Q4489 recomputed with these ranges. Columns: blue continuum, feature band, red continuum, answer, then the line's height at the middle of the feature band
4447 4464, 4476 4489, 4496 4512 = -0.3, 31.2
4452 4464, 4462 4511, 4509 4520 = -0.3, 31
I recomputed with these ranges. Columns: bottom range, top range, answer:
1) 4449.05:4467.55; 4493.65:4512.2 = 1.10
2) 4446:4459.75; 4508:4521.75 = 1.09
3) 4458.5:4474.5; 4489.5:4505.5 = 1.02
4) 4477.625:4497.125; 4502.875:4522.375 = 1.11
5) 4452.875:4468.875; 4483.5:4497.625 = 1.02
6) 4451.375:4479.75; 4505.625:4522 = 1.08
